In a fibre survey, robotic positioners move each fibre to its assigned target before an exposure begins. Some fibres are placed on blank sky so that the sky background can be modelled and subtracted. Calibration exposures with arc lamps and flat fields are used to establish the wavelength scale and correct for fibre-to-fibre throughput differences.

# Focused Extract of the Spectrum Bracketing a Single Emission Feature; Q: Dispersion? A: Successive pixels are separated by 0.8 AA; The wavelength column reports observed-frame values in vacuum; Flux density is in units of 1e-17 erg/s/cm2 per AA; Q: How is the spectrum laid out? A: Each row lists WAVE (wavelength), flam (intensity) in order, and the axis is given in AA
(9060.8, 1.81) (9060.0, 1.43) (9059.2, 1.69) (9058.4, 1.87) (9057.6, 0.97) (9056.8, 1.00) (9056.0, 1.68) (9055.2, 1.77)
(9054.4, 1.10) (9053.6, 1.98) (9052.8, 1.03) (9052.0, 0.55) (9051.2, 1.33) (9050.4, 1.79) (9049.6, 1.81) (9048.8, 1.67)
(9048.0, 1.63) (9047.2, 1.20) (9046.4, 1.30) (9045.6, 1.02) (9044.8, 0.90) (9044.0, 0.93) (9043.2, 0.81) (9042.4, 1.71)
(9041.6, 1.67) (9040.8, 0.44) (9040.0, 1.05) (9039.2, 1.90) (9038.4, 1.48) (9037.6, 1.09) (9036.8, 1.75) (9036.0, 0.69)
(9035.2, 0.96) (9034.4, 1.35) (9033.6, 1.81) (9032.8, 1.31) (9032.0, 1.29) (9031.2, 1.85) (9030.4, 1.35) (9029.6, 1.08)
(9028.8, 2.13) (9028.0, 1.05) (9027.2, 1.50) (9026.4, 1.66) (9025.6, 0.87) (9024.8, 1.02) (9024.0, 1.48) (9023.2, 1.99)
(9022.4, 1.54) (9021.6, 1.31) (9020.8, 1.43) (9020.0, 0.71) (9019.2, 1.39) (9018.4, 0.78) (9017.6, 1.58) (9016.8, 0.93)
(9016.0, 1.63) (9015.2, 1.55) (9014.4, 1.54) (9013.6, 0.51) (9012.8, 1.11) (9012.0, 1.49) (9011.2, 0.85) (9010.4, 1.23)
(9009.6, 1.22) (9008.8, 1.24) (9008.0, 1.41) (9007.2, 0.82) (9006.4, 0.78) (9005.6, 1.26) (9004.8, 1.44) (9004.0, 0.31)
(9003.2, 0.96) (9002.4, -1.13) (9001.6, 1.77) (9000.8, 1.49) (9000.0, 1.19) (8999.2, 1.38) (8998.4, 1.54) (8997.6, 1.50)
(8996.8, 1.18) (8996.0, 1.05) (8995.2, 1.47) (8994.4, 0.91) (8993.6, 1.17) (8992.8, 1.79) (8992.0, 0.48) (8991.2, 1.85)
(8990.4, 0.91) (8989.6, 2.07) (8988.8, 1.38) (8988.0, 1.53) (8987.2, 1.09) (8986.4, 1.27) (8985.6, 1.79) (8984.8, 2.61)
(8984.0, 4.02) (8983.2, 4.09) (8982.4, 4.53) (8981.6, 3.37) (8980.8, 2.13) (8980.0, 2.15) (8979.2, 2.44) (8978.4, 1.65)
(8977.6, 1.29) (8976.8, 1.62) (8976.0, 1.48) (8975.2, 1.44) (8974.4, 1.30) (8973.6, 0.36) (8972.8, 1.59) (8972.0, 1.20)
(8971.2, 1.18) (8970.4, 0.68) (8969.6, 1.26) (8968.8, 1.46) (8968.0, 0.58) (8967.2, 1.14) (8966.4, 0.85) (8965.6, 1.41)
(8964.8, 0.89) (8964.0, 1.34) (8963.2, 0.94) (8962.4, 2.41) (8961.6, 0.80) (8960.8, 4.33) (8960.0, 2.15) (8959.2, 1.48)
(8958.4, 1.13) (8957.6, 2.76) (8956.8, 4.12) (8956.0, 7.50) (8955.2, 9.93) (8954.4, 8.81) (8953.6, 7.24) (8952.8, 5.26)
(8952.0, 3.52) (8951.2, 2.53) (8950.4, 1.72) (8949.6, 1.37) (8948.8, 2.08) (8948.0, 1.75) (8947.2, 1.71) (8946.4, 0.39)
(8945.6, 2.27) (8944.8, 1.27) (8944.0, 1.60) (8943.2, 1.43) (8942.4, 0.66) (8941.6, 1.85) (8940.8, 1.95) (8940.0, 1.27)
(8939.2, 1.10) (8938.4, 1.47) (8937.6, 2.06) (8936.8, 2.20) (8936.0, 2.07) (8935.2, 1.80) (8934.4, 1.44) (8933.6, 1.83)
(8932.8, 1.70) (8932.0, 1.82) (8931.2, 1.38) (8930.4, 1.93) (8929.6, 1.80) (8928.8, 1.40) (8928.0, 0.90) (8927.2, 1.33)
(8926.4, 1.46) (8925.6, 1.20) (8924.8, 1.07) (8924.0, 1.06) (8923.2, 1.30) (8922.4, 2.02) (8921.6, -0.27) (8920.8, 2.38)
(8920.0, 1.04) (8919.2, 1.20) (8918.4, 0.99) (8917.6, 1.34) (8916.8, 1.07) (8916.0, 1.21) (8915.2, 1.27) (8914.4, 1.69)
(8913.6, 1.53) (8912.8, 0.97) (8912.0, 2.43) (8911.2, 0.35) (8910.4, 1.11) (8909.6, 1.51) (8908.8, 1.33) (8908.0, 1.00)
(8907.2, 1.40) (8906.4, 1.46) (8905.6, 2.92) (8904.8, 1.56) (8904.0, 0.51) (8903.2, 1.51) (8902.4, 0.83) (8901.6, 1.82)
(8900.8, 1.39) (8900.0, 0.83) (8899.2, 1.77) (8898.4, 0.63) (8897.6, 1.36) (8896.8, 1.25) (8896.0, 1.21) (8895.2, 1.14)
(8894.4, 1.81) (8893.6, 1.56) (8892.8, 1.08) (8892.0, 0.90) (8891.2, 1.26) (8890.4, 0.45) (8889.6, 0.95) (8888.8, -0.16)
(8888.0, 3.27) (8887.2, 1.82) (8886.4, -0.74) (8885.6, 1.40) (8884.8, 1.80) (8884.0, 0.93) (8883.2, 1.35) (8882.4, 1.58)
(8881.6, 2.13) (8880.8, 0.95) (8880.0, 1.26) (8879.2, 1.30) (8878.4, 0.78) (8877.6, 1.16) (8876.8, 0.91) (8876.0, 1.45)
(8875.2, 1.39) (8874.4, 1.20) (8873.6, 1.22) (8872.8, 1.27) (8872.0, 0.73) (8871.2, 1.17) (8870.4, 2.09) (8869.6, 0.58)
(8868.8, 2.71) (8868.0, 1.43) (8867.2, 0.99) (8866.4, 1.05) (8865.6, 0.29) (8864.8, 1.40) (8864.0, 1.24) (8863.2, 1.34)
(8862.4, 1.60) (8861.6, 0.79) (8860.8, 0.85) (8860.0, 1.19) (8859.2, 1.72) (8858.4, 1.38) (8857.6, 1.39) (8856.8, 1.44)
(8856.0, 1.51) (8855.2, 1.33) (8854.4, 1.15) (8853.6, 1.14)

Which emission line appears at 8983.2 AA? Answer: [N II]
